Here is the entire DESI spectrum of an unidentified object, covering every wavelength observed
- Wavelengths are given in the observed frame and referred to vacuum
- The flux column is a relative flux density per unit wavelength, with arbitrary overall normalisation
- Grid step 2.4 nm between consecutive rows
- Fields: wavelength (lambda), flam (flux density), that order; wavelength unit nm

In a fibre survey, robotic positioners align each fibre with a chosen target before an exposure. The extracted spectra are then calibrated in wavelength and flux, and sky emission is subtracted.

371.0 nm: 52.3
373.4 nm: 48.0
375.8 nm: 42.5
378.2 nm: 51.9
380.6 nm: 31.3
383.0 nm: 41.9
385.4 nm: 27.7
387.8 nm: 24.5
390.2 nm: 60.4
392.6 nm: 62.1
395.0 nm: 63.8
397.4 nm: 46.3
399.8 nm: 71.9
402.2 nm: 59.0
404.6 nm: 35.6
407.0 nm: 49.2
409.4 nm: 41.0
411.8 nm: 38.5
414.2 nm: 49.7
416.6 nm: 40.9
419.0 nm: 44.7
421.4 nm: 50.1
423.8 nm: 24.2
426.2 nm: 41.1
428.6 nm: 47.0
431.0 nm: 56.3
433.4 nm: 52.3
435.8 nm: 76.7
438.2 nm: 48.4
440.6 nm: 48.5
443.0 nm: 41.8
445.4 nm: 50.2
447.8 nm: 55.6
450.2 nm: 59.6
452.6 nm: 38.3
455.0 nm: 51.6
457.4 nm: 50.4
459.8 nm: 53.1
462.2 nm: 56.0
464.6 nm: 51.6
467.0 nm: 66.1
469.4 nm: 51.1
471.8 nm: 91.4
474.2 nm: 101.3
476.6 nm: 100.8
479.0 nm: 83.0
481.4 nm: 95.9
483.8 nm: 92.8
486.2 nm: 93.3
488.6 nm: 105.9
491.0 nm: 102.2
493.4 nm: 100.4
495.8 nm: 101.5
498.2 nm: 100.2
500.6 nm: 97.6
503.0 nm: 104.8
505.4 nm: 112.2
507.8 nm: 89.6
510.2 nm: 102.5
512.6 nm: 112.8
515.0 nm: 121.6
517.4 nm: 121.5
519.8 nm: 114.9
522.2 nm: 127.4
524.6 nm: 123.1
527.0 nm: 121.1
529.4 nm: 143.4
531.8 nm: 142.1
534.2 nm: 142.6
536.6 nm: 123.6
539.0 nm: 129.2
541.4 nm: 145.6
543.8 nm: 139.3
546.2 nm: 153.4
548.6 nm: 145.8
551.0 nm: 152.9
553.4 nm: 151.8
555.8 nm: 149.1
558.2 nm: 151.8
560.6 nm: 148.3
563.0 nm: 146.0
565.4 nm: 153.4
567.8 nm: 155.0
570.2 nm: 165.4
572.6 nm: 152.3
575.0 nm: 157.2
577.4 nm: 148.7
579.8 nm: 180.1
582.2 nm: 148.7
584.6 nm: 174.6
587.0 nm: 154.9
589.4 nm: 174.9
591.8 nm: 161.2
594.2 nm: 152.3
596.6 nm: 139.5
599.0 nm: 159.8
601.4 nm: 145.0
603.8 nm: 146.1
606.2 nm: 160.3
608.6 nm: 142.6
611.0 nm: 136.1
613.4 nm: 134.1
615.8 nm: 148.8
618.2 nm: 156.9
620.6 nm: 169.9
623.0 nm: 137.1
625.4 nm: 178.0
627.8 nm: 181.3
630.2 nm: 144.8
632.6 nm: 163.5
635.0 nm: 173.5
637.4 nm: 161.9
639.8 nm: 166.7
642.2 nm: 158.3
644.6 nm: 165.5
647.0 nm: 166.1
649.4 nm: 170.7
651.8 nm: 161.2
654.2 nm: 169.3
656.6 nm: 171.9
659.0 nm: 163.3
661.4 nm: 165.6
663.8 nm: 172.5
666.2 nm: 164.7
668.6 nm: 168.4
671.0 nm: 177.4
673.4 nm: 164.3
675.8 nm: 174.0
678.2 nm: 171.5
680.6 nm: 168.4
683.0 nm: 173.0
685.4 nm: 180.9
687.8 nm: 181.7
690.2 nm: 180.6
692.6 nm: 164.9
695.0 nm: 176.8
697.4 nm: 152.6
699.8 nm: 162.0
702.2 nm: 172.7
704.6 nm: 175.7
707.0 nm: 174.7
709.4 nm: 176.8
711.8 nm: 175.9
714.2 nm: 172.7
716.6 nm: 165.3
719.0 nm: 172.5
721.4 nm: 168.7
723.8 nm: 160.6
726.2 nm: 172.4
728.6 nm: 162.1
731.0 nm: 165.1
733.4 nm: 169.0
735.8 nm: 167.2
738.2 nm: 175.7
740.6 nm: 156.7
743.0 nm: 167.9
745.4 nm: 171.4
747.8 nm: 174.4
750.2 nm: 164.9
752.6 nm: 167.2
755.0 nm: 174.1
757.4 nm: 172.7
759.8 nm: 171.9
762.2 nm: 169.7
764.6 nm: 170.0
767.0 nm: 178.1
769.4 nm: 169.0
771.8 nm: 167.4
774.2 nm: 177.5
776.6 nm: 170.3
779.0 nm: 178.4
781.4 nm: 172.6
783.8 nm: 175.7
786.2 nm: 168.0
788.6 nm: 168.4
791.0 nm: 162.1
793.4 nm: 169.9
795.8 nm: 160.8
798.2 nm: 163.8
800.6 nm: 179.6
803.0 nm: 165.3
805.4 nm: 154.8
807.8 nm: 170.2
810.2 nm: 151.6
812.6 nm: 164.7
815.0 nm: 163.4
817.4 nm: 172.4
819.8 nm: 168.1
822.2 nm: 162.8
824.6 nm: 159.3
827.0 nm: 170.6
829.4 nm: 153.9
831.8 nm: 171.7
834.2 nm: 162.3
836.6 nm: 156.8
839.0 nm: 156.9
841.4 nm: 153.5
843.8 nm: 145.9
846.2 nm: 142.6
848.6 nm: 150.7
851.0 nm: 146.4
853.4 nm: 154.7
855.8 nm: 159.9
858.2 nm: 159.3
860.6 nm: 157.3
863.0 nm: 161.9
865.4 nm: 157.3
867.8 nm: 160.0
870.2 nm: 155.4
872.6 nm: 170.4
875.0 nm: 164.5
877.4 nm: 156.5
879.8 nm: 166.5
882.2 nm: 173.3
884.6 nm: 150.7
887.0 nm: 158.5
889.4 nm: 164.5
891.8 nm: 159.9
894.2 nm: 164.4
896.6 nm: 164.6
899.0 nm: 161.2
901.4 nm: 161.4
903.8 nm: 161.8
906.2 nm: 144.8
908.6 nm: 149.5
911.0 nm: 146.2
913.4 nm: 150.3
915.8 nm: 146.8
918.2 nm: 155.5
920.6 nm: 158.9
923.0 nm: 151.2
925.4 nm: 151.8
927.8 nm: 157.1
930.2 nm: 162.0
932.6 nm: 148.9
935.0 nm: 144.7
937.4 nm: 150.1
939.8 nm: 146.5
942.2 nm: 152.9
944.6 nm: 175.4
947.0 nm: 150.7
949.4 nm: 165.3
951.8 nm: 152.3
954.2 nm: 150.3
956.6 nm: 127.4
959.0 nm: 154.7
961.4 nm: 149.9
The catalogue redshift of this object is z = 0.182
